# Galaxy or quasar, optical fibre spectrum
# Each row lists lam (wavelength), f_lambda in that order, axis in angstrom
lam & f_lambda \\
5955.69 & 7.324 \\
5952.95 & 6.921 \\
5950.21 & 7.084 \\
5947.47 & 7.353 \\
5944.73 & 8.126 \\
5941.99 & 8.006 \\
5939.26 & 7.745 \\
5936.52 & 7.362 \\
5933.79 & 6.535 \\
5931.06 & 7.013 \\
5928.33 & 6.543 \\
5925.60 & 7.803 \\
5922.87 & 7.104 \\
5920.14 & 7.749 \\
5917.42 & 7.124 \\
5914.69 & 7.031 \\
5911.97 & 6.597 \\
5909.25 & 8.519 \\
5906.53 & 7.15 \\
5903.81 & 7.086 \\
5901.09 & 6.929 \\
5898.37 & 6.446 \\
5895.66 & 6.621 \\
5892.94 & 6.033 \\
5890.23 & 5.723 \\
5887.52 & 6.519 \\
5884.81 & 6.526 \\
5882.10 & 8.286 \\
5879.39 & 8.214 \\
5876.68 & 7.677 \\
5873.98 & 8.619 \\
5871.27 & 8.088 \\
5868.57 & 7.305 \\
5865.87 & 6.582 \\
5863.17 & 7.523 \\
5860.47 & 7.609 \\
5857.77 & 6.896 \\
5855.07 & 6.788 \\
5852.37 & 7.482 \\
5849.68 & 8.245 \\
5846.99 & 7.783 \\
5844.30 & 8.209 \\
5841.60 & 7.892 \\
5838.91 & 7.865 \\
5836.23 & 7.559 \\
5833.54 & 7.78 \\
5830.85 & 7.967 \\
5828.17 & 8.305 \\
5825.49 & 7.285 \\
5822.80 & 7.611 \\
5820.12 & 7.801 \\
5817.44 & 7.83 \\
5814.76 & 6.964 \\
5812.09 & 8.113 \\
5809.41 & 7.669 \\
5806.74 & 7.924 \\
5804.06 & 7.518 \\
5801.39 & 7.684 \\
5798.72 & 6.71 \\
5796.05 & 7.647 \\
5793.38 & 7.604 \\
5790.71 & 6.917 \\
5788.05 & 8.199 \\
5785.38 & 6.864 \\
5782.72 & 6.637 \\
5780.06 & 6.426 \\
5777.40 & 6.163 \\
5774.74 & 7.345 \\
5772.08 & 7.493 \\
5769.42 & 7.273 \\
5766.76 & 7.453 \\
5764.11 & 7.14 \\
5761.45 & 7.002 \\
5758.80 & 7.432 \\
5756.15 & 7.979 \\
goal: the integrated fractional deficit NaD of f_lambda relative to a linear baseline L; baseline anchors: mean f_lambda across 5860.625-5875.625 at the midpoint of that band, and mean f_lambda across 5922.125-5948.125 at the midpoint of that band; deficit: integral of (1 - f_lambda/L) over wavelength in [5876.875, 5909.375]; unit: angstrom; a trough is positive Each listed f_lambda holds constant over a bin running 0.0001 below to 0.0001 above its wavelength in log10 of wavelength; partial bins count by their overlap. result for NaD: 2.4 angstrom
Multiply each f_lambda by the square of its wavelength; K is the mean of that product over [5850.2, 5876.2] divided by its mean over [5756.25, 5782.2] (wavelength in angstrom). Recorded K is 1.09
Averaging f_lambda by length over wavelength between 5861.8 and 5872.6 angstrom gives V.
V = 7.38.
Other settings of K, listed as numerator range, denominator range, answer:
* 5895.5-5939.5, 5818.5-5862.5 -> 0.95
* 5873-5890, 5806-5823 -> 1.00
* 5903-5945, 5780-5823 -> 1.03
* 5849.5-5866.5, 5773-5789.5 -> 1.07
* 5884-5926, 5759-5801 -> 1.01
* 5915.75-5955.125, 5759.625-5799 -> 1.08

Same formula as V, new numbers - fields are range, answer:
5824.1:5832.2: 7.85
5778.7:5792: 7.01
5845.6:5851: 8.02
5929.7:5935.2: 6.79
